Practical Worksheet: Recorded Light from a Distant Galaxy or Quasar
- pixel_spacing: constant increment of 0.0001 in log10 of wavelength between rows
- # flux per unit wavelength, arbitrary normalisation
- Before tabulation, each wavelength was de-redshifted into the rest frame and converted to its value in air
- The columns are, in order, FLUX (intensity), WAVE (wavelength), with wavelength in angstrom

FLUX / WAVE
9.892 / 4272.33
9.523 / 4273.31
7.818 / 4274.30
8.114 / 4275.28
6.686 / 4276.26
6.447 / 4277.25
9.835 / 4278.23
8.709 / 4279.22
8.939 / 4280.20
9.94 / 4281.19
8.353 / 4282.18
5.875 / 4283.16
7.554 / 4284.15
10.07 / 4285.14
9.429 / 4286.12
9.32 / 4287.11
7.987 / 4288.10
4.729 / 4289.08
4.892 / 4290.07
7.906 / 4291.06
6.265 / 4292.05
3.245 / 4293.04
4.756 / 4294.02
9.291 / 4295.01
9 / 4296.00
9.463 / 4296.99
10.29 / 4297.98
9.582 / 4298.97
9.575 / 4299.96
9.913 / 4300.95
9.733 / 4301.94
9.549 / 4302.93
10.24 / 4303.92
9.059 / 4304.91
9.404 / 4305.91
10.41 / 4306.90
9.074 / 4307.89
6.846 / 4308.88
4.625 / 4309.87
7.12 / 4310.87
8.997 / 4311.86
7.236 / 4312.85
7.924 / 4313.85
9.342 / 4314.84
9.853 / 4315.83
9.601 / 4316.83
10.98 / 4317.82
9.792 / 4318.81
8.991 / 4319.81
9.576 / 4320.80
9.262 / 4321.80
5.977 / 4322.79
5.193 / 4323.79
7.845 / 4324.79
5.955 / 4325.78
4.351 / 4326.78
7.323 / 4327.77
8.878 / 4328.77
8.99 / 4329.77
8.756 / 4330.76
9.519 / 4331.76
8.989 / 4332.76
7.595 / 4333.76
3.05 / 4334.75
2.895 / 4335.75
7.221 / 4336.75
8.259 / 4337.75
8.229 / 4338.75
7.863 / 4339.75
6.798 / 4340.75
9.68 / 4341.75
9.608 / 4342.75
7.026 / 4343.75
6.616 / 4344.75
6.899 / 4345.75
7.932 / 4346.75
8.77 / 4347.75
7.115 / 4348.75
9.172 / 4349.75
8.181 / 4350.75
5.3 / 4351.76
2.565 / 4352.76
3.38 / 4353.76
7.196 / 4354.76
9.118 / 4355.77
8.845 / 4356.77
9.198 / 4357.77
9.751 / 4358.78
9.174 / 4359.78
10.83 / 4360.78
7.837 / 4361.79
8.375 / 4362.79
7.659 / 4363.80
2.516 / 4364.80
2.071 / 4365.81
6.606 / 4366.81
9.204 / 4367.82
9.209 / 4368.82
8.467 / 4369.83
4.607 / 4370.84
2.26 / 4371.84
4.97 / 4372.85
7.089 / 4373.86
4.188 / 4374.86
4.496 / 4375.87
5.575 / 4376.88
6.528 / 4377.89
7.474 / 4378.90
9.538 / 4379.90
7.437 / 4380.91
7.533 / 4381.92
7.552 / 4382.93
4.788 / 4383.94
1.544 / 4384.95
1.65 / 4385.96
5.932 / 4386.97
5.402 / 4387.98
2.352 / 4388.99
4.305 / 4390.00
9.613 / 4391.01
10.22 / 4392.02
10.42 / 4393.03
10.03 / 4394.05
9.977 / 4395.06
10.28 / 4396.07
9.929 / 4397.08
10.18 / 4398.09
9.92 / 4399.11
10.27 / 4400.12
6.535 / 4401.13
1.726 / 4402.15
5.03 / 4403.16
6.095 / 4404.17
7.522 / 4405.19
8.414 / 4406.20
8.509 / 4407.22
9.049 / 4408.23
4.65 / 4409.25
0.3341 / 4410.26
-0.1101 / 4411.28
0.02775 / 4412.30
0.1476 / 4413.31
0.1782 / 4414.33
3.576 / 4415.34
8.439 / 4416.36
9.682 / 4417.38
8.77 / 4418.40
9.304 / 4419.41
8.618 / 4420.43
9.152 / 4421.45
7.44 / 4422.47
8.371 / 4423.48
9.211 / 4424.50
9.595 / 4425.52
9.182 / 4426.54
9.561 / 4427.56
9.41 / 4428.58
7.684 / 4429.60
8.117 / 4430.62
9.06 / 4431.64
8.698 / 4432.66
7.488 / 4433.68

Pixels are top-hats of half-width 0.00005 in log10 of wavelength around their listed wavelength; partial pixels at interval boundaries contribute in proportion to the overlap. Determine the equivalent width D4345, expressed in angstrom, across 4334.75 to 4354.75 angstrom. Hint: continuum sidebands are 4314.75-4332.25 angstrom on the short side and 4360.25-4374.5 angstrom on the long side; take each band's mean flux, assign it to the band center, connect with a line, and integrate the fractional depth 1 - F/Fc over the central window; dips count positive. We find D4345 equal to 1.41 angstrom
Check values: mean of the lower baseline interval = 8.32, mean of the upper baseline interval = 6.53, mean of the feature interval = 6.93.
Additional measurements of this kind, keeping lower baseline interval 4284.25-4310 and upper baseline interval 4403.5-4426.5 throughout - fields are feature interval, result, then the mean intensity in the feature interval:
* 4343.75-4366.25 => 0.29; 7.21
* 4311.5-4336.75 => -0.01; 7.86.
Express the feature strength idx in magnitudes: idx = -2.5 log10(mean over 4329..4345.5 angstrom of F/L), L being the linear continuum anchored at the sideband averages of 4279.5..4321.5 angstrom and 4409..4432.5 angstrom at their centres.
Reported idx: 0.04 mag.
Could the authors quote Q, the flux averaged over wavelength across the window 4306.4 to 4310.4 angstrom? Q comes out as 7.74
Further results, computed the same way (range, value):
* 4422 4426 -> 8.67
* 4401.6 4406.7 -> 5.76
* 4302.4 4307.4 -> 9.73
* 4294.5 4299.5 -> 9.51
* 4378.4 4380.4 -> 8.54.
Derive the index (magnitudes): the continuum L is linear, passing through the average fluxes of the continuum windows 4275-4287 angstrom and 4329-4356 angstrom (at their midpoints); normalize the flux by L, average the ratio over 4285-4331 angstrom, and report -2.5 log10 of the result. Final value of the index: -0.04 mag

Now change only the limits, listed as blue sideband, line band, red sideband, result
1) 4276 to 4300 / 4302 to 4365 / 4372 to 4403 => -0.06 mag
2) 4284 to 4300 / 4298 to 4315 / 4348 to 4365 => -0.14 mag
